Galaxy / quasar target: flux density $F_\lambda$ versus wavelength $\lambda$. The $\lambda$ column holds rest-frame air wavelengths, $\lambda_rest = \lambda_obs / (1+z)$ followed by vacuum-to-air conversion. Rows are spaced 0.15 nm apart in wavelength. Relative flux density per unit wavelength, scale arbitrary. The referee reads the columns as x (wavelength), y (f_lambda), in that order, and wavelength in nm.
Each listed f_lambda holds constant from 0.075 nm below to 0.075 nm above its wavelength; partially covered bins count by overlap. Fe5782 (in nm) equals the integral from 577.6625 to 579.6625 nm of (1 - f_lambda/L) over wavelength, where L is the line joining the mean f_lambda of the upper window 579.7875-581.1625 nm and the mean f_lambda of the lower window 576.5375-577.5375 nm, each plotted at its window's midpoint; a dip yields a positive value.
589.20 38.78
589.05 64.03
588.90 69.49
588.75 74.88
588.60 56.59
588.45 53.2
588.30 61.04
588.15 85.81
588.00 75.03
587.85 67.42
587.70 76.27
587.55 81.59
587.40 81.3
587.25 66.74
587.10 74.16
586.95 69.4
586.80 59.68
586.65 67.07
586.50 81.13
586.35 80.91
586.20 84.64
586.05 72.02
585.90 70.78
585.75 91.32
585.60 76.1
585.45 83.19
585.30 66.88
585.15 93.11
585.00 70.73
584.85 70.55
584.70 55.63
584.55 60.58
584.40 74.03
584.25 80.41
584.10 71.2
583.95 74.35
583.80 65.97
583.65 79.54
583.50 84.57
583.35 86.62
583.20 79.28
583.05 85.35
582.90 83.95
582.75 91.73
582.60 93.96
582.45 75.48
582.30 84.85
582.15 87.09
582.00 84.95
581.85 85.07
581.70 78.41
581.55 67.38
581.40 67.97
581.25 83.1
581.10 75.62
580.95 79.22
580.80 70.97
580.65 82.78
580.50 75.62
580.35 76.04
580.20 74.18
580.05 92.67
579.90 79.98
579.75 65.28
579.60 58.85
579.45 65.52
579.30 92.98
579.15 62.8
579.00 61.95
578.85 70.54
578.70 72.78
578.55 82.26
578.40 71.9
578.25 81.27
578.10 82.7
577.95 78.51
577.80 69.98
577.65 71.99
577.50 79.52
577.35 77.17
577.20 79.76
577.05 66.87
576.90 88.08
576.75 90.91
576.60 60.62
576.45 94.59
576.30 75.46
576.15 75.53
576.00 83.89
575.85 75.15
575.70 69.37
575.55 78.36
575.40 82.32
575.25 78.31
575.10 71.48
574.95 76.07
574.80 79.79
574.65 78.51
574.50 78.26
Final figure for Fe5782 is 0.12 nm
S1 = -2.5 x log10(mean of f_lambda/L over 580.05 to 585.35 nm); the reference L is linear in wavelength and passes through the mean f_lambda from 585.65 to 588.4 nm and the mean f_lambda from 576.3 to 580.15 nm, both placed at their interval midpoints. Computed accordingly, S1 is -0.04 mag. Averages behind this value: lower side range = 76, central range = 77.9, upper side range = 74.6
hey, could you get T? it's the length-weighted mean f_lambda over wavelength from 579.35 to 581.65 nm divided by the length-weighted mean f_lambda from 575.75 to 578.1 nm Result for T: 0.96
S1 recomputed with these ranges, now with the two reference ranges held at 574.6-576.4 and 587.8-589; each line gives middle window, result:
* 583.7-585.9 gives -0.05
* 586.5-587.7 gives -0.05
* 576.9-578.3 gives -0.02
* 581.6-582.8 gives -0.17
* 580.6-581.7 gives -0.03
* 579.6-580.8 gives -0.04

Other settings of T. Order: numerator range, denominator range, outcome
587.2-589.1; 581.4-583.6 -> 0.85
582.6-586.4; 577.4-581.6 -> 1.04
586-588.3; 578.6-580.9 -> 1.01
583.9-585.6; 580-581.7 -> 0.95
